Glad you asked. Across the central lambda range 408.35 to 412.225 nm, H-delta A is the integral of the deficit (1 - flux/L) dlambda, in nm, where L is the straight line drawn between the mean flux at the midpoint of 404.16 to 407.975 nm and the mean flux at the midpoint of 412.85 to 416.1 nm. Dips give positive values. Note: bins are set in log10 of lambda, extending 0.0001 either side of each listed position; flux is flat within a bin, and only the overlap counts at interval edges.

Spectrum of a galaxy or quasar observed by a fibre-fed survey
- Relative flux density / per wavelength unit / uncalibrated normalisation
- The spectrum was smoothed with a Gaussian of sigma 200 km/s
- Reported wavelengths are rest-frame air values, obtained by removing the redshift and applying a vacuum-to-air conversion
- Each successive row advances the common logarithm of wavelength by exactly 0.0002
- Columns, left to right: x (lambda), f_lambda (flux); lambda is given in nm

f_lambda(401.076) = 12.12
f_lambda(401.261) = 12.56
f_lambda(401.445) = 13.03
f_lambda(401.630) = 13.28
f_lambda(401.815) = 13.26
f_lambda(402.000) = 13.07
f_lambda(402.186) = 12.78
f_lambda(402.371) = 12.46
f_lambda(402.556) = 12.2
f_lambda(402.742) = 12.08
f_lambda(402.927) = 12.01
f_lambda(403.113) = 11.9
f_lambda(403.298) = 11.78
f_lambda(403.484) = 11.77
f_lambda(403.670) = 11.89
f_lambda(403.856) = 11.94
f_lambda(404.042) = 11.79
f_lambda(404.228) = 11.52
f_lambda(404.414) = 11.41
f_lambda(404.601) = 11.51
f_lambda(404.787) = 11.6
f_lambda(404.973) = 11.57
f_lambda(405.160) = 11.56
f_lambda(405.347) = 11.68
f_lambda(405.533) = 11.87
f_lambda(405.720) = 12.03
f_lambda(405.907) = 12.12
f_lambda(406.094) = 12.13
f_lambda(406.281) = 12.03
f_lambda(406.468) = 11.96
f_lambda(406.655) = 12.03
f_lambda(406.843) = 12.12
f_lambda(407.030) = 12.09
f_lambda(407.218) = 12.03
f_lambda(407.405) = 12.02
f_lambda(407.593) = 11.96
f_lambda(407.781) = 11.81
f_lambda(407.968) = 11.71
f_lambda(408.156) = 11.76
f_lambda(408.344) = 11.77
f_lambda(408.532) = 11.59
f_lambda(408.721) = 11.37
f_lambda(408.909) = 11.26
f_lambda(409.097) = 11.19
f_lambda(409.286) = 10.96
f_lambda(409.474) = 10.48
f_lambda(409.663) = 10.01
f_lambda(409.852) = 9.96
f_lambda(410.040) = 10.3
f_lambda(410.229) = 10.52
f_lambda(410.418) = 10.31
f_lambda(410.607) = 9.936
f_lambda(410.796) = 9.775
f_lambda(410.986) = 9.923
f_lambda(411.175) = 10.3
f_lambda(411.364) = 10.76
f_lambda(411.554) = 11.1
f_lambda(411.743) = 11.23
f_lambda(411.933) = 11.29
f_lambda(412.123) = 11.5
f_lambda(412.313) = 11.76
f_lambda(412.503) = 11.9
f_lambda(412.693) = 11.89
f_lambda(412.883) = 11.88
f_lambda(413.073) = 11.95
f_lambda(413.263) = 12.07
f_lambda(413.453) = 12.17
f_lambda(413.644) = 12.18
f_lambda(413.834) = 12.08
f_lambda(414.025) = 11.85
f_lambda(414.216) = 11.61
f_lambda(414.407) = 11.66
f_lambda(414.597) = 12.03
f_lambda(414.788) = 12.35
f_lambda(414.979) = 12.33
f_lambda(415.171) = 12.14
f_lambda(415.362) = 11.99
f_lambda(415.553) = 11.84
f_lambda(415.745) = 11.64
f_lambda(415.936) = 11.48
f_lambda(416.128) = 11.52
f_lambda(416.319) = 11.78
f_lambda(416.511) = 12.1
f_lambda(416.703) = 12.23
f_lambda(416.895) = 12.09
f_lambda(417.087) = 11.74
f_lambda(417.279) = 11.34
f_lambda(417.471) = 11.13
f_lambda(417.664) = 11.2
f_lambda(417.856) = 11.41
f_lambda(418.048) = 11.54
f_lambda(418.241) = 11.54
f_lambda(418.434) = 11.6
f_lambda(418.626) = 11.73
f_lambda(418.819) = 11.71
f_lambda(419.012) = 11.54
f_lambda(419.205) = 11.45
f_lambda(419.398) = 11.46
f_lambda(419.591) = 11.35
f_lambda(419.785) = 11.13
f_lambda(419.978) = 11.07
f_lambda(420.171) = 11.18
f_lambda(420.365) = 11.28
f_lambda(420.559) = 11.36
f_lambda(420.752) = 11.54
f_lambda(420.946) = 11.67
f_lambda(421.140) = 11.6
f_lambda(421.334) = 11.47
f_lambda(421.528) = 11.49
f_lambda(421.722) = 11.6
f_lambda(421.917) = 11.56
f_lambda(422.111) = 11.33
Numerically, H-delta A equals 0.39 nm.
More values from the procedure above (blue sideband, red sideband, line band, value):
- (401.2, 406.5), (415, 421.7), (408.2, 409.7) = 0.10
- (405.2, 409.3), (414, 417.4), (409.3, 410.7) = 0.19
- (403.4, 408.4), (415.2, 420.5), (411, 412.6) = 0.07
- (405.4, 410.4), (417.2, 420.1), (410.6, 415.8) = -0.05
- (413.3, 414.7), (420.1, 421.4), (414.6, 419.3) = 0.00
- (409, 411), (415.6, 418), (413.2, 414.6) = -0.11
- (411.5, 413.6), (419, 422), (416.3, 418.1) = -0.02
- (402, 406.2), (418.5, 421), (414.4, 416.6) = -0.07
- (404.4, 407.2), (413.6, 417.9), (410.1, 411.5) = 0.19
